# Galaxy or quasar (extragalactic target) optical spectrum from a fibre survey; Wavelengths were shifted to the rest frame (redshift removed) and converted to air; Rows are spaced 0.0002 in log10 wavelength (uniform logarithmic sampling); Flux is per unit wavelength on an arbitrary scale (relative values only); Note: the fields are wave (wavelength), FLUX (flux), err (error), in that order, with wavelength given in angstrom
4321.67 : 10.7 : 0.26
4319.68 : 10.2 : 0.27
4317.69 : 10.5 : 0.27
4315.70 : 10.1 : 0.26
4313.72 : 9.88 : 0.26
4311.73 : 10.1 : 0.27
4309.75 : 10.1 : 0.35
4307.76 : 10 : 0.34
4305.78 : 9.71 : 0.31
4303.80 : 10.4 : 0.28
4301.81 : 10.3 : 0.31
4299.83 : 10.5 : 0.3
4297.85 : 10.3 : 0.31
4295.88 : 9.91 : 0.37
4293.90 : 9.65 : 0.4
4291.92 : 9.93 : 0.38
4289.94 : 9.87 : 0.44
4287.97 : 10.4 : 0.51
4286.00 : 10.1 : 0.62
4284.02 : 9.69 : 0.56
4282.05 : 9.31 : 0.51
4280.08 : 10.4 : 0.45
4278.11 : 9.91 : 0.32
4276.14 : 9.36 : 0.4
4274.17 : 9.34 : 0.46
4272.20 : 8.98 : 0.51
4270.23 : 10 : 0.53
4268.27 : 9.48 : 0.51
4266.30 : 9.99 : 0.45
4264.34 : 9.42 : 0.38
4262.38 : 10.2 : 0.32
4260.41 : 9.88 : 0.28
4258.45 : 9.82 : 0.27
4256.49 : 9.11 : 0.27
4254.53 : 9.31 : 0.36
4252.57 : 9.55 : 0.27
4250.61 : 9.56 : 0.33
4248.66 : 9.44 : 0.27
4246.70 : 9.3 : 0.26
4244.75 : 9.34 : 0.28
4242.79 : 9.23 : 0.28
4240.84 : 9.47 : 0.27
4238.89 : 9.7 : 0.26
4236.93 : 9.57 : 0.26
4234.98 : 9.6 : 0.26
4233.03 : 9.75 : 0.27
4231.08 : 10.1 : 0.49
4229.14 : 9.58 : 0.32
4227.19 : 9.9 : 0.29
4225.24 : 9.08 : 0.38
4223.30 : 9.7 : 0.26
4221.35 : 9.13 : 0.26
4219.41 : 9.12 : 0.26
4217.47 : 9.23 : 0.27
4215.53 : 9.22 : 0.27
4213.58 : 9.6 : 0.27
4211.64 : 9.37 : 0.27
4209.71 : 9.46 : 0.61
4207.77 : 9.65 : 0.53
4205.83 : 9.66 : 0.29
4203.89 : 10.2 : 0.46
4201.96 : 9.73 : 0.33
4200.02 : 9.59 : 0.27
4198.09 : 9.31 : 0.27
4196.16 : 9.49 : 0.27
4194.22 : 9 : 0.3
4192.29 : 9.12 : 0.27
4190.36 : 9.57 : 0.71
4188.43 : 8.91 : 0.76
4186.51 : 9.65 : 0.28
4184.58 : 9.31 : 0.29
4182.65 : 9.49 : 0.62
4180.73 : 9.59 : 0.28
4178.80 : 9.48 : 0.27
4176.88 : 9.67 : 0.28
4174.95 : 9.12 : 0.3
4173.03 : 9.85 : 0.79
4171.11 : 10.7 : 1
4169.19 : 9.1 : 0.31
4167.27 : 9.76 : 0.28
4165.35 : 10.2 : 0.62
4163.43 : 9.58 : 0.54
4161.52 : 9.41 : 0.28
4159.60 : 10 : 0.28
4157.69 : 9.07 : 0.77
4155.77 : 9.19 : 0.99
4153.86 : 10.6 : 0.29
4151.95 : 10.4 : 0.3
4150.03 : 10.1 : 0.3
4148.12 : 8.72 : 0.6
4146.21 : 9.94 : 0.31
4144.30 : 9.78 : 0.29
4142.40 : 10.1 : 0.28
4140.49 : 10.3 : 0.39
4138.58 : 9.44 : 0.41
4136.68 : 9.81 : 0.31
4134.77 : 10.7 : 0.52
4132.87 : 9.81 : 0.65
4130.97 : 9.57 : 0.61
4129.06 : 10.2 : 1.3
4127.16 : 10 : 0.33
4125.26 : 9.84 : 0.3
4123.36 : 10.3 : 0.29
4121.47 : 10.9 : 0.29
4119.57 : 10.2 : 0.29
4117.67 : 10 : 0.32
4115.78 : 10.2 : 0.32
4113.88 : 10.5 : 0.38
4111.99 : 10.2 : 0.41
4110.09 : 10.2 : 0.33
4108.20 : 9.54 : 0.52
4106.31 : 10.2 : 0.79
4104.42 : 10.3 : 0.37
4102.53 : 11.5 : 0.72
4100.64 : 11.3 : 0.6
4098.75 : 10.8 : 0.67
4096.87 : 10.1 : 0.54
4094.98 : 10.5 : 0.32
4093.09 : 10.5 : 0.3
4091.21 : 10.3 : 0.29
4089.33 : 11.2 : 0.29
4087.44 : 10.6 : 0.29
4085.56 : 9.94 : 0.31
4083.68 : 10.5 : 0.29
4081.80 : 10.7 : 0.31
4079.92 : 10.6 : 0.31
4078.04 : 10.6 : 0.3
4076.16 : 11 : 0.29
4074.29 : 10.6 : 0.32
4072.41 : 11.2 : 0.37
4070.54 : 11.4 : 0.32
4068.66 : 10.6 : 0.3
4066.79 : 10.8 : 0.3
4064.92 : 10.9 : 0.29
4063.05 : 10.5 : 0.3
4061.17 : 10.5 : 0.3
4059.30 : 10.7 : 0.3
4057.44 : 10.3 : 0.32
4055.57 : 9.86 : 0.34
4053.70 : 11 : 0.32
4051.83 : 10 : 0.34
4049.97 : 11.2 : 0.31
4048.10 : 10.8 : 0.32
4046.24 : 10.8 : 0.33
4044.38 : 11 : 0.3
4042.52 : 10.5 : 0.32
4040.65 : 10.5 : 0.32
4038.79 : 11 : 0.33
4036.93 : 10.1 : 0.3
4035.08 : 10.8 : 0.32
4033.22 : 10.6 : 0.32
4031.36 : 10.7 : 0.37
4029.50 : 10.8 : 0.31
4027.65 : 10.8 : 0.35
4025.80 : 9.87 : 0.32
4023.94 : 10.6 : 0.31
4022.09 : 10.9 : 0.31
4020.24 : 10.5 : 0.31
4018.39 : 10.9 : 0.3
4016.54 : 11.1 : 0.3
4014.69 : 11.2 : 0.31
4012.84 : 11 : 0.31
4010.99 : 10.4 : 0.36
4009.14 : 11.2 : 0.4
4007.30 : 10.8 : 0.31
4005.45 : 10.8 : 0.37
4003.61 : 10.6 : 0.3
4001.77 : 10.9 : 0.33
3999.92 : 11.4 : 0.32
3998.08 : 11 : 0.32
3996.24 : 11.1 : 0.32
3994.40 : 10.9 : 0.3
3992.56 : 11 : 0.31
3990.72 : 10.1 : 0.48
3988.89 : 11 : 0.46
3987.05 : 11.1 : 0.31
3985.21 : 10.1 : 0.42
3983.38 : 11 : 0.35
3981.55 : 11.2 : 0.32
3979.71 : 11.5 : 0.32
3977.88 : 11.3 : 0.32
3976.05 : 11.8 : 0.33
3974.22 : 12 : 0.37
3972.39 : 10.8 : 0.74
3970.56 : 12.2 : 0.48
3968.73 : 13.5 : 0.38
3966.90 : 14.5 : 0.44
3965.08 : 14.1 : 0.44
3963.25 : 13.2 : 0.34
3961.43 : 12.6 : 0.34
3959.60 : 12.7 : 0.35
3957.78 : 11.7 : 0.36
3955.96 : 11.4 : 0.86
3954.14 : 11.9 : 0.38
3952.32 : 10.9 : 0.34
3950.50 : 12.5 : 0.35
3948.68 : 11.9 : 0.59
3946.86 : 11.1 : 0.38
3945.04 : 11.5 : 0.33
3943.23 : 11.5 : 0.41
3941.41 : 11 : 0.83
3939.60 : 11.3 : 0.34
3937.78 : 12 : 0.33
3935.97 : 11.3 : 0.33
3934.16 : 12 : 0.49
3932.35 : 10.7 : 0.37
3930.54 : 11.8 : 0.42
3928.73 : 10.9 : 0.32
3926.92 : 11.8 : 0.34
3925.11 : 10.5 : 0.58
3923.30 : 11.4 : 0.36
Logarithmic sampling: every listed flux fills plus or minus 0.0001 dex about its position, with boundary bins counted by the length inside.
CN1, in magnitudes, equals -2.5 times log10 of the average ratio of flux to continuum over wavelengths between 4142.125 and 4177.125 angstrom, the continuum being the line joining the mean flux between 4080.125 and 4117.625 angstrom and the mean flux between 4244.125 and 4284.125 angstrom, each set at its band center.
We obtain 0.04 mag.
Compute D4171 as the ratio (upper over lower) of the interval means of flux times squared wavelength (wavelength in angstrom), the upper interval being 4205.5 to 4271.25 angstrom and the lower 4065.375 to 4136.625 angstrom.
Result 1.0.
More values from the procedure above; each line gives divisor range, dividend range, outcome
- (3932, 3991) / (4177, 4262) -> 0.92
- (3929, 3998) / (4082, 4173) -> 0.94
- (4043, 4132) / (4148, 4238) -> 0.96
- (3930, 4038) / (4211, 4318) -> 0.98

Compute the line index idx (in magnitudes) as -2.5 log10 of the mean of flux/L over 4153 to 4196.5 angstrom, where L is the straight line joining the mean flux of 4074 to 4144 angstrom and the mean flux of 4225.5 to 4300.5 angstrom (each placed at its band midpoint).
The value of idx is 0.06 mag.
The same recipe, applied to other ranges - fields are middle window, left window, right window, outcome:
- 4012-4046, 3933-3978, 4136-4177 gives 0.05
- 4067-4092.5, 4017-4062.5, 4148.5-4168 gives -0.04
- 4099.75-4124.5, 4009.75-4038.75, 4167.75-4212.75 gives -0.03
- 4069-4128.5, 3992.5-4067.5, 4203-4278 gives -0.02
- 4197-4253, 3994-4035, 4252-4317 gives 0.06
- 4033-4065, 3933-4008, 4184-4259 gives 0.03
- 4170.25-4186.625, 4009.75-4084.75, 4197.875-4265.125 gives 0.03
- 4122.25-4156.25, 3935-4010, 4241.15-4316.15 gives 0.07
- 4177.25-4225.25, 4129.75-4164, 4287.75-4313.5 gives 0.05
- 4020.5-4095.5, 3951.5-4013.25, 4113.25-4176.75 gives 0.01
